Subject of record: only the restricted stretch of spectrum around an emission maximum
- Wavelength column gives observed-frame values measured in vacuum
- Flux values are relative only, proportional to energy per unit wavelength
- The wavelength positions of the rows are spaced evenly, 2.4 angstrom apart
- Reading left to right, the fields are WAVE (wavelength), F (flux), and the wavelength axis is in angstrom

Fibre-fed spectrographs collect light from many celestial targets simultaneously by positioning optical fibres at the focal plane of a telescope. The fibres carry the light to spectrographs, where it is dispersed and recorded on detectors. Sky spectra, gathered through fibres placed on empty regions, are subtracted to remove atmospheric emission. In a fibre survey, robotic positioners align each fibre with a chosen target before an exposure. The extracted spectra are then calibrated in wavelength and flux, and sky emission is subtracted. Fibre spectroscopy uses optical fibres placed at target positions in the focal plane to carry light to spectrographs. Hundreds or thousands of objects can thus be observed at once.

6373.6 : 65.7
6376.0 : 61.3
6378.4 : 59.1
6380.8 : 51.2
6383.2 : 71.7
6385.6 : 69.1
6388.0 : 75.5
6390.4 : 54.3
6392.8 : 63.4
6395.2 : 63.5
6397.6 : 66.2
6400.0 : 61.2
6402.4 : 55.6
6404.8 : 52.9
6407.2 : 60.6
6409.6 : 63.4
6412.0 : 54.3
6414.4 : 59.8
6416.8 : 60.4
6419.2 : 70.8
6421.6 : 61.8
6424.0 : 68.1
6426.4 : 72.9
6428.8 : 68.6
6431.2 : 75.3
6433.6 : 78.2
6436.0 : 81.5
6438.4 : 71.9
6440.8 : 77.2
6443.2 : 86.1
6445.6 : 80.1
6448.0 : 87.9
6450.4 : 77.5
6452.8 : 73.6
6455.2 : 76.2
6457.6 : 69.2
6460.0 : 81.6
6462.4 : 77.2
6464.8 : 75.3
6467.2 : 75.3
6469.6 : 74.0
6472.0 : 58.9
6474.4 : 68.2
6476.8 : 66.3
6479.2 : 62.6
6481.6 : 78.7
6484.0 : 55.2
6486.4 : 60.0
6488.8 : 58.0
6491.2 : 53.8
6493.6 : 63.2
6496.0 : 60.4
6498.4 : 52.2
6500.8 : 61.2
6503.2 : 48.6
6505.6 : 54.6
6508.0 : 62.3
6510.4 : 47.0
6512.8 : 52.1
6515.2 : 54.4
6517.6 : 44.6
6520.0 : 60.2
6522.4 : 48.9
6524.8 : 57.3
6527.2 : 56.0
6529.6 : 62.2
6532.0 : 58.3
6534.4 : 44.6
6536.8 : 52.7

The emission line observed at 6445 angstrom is Mg II 2798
